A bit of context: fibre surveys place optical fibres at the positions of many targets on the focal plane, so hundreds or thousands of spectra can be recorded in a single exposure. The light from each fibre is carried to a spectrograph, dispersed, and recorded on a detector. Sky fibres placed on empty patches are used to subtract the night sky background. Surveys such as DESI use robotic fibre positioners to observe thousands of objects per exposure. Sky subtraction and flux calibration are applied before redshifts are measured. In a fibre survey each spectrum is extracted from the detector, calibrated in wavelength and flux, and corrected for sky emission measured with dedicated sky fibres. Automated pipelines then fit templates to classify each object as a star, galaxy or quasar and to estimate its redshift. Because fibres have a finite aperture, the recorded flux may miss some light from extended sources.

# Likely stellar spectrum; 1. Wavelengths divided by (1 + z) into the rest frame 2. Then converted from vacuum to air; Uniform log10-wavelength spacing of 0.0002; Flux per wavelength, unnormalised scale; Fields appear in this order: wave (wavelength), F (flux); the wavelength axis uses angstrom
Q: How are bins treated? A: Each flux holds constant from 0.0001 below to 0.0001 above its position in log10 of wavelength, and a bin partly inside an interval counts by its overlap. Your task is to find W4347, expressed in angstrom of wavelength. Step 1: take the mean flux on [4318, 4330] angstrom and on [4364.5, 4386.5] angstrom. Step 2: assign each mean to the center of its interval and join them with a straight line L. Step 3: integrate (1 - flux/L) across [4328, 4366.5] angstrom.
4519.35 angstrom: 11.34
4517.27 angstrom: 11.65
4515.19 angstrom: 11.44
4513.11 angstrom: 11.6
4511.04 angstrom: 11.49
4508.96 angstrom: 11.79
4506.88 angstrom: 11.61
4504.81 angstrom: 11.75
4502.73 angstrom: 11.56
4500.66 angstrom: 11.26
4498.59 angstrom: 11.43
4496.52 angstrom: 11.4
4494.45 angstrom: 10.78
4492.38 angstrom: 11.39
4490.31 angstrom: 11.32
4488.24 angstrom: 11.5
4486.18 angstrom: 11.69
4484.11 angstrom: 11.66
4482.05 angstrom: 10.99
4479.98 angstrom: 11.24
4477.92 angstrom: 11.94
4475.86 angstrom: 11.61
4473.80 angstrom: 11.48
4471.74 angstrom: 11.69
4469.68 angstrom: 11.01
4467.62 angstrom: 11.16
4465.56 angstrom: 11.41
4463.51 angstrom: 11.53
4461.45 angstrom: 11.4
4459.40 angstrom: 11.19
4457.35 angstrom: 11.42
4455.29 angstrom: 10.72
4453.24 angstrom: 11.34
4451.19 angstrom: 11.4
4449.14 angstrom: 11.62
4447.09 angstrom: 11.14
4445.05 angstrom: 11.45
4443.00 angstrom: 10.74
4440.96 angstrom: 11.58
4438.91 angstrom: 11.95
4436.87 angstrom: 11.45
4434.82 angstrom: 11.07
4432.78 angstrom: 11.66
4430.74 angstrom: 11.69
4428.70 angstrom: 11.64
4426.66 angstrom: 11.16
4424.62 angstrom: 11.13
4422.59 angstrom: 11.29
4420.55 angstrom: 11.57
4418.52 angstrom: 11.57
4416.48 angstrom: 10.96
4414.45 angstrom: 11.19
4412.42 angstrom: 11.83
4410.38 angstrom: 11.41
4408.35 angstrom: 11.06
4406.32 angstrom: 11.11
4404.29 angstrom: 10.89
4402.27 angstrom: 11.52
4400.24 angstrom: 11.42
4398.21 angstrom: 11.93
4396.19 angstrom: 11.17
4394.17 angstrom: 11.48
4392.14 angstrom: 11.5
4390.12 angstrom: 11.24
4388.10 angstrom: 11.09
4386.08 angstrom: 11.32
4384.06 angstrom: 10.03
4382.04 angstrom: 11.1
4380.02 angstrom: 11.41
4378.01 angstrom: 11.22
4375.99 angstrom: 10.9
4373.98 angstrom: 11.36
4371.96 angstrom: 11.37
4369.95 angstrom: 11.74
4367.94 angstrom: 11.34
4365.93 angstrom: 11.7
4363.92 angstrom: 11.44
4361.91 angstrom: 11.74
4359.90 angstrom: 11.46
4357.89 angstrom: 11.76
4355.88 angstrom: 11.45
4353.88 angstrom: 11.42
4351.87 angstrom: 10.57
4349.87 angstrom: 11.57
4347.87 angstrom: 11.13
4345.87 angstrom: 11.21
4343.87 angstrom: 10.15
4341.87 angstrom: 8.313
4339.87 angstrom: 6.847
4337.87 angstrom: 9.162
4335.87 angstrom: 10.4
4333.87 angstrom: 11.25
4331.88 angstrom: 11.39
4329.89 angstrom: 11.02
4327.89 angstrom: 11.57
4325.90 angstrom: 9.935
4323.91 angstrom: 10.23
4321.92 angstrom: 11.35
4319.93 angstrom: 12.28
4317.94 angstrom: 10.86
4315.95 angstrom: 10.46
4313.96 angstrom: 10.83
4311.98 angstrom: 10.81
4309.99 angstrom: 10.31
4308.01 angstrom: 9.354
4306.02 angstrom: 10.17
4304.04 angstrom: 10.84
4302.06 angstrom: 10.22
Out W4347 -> 1.3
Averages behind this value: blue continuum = 11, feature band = 10.7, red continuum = 11.2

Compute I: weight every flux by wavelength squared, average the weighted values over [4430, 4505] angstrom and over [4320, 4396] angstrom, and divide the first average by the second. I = 1.1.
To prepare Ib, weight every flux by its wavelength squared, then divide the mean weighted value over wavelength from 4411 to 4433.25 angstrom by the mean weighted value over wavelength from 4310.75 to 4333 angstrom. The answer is 1.09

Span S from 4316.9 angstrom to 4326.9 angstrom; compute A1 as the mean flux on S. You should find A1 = 10.9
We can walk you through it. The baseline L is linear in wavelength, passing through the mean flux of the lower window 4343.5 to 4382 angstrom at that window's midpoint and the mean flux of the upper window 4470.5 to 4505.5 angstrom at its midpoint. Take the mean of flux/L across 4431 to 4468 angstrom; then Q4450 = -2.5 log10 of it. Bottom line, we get 0.01 mag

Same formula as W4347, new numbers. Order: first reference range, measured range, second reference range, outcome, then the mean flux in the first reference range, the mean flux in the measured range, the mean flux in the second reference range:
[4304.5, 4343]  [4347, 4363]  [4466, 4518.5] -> -1.3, 10.3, 11.4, 11.5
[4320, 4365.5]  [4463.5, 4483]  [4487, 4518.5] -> -0.1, 10.7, 11.4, 11.5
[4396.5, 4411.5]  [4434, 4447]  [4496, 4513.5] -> 0.1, 11.3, 11.4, 11.5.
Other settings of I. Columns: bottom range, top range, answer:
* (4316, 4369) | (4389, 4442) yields 1.09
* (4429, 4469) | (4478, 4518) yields 1.03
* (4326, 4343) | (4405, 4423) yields 1.18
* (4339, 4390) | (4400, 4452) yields 1.07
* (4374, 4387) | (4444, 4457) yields 1.06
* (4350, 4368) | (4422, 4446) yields 1.03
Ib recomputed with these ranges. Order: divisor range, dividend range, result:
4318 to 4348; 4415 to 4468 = 1.15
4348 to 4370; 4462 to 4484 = 1.05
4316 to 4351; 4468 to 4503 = 1.16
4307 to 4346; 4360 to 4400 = 1.12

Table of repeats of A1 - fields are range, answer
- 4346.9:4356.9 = 11.2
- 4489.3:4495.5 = 11.2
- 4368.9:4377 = 11.3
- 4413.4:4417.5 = 11.1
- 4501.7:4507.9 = 11.6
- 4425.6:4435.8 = 11.4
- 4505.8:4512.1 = 11.6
